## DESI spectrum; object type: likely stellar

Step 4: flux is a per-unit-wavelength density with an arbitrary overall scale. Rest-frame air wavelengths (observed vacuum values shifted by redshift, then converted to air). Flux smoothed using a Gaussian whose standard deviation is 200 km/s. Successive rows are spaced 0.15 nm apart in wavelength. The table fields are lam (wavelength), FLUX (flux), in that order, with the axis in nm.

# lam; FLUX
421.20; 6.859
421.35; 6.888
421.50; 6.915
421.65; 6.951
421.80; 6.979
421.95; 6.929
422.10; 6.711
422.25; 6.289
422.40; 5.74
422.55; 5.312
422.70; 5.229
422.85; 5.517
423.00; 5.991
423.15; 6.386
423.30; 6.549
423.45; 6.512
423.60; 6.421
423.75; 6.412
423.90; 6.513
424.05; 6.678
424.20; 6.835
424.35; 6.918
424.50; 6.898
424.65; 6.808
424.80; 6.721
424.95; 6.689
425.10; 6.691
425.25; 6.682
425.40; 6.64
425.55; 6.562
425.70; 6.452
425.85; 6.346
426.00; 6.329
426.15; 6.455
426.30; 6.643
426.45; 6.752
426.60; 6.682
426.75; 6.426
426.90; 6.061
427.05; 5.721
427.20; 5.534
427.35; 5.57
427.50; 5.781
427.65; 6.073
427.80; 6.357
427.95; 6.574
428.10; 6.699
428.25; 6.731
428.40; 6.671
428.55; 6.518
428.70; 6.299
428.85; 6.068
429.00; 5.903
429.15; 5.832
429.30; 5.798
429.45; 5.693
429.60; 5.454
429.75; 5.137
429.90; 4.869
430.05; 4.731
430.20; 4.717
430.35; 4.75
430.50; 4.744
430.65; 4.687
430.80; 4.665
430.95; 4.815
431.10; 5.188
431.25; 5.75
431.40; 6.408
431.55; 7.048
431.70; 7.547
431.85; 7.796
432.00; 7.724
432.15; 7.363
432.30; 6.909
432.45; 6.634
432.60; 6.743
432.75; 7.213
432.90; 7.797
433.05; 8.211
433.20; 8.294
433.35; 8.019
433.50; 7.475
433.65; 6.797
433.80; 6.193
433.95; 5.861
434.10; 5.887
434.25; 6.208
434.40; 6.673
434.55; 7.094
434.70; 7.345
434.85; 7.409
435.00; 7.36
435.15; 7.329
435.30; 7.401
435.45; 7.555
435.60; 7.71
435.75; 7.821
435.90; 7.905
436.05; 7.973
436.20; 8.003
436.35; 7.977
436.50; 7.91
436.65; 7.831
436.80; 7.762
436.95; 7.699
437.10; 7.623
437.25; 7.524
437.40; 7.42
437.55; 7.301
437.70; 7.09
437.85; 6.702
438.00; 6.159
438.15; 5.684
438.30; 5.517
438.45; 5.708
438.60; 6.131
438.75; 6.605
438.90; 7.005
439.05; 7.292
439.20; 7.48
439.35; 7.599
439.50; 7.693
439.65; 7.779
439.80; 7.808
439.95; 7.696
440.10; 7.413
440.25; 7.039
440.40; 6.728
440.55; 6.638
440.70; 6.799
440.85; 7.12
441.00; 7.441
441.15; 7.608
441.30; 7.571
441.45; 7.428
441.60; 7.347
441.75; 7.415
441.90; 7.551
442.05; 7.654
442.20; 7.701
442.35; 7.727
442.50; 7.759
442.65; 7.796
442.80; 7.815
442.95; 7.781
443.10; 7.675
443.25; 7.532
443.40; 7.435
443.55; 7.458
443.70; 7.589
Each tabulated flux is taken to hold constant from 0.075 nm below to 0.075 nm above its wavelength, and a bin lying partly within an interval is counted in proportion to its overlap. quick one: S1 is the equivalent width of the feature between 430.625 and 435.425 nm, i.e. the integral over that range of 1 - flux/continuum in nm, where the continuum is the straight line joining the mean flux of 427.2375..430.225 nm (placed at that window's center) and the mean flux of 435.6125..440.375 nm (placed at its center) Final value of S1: -0.22 nm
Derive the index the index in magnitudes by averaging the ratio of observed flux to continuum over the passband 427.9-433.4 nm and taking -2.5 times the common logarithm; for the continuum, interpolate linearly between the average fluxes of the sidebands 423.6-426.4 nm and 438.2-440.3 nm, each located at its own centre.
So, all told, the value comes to 0.09 mag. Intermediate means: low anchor 6.62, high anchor 7.04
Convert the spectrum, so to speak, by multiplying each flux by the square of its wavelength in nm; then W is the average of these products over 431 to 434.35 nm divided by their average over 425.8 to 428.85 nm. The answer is 1.13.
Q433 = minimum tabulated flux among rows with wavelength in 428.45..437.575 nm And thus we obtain 4.665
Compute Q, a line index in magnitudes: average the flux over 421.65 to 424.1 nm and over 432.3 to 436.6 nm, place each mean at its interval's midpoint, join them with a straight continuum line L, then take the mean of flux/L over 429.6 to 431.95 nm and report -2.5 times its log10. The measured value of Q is 0.25 mag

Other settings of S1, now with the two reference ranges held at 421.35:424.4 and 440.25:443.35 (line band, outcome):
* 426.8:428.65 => 0.13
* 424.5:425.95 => -0.02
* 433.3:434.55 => 0.07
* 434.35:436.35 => -0.13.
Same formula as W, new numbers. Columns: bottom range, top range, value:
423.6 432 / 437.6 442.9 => 1.23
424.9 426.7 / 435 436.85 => 1.24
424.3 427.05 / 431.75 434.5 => 1.12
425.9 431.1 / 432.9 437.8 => 1.32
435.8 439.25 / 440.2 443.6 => 1.06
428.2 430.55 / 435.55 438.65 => 1.33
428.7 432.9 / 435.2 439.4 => 1.25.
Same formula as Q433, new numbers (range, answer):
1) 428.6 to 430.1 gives 4.731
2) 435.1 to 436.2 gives 7.329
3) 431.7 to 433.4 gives 6.634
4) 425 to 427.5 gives 5.534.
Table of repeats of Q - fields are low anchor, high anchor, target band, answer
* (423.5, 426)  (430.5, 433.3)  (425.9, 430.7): 0.13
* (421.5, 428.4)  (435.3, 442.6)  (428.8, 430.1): 0.21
